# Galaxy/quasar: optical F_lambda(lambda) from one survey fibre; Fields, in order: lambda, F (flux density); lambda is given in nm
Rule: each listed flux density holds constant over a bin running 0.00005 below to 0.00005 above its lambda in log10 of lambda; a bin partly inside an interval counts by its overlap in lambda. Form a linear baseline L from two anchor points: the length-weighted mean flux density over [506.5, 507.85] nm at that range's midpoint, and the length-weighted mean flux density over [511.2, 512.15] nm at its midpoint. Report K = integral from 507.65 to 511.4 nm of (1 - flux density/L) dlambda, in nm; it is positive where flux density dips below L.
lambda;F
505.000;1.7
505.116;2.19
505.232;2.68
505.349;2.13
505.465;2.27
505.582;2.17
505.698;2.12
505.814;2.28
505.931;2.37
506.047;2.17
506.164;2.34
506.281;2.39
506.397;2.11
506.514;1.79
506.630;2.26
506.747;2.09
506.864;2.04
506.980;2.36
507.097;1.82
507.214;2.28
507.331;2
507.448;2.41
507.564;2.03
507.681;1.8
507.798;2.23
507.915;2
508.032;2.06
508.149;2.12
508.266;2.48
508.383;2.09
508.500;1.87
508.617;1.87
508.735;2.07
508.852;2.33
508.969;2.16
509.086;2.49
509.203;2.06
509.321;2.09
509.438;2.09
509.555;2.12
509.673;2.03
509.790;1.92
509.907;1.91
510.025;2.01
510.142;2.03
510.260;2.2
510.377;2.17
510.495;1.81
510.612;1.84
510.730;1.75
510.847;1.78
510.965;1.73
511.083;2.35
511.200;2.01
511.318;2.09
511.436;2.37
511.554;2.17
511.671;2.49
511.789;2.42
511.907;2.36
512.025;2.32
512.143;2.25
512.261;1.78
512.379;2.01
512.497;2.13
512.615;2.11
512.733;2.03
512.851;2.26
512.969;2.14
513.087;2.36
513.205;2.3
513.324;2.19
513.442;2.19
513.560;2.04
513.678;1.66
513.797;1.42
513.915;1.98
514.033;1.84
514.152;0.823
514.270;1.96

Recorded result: 0.25 nm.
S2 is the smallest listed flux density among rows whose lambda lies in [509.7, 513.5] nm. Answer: 1.73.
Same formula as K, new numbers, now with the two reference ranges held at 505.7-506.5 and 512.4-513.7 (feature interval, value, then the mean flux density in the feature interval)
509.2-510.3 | 0.07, 2.04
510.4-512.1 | 0.04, 2.11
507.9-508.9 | 0.05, 2.1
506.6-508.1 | 0.08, 2.1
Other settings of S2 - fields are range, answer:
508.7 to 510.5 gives 1.81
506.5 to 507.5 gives 1.79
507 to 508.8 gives 1.8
